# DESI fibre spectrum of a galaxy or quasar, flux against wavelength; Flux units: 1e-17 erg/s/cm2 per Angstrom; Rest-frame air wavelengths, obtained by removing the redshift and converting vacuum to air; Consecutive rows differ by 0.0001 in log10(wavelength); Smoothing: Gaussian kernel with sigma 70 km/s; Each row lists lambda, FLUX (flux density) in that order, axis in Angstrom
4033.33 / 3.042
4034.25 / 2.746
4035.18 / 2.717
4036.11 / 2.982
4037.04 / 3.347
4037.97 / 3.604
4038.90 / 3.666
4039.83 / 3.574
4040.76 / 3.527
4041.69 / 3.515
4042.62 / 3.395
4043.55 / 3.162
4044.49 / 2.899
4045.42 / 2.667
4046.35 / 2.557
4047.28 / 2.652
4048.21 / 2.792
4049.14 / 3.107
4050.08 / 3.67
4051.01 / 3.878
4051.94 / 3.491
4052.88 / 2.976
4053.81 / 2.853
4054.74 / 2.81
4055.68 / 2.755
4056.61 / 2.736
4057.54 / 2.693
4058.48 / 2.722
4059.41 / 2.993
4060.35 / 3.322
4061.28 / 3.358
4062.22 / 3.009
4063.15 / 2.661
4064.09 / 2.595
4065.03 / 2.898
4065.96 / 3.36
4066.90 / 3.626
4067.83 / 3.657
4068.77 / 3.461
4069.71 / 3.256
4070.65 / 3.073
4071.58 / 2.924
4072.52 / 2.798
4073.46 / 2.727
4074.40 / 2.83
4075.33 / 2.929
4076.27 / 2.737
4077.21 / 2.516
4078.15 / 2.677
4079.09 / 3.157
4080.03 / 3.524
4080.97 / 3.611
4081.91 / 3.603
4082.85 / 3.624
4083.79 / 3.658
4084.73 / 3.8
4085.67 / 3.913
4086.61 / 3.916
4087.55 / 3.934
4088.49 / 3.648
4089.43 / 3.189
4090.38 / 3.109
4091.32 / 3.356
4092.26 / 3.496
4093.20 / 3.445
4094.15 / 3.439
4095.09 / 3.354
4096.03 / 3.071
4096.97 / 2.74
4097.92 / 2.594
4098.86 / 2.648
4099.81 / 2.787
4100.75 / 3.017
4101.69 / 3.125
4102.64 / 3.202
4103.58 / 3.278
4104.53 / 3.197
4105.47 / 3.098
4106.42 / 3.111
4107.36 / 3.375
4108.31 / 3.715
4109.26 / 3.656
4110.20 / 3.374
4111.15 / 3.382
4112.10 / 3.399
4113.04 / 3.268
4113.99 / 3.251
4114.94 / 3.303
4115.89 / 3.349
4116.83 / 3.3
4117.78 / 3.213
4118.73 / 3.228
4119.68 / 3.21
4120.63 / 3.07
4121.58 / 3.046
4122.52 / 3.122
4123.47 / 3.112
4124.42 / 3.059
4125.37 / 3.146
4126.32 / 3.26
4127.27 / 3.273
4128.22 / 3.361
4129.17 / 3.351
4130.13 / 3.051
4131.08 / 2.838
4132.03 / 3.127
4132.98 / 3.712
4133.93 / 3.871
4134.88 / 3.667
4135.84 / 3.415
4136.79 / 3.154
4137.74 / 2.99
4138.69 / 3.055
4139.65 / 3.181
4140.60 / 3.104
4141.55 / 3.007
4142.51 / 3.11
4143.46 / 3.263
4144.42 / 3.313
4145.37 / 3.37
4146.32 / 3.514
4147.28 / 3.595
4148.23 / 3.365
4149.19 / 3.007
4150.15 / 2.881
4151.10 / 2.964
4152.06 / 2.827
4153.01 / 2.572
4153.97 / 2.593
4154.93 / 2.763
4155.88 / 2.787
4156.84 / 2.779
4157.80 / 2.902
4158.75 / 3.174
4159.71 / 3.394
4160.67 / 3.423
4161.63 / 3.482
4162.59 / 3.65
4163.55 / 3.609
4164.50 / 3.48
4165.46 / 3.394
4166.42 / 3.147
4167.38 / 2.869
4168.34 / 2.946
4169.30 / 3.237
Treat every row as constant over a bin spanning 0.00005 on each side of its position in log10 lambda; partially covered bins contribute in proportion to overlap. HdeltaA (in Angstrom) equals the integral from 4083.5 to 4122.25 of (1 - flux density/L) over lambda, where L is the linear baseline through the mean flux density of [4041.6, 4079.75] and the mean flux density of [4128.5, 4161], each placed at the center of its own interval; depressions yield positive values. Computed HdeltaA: -2.7 Angstrom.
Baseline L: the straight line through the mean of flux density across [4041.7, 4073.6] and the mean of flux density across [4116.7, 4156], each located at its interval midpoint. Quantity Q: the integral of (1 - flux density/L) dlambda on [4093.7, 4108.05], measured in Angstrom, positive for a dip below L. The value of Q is 0.2 Angstrom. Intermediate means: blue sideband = 3.05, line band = 3.08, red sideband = 3.16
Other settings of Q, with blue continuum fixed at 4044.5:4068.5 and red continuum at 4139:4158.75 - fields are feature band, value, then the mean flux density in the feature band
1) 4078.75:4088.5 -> -2.06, 3.68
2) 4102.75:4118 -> -1.43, 3.33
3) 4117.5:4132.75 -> -0.59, 3.16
